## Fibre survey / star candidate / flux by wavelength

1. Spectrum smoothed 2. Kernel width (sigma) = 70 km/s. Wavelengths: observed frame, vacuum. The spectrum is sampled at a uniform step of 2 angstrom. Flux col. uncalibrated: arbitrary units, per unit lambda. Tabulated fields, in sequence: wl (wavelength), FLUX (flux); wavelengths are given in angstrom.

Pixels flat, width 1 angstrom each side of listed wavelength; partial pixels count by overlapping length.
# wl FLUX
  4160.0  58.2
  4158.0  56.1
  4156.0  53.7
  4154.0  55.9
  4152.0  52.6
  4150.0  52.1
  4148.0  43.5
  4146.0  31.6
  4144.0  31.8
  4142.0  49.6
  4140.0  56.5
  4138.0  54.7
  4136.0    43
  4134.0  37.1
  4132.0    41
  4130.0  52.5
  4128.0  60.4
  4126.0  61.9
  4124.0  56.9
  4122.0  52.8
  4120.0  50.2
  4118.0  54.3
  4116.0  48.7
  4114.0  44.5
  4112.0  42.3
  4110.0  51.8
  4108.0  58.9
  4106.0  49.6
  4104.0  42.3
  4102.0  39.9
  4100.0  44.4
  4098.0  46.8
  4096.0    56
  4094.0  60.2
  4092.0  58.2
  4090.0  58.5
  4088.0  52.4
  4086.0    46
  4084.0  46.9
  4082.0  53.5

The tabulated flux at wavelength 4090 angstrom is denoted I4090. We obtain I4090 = 58.5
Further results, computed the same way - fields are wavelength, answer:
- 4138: 54.7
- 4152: 52.6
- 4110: 51.8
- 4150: 52.1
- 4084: 46.9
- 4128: 60.4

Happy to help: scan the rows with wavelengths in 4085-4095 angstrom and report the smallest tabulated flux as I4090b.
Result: 46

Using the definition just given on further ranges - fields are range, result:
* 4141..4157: 31.6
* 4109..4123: 42.3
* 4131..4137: 37.1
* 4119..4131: 50.2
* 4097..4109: 39.9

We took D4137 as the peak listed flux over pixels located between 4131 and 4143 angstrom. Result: 56.5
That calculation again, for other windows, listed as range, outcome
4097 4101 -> 46.8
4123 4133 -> 61.9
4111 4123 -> 54.3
